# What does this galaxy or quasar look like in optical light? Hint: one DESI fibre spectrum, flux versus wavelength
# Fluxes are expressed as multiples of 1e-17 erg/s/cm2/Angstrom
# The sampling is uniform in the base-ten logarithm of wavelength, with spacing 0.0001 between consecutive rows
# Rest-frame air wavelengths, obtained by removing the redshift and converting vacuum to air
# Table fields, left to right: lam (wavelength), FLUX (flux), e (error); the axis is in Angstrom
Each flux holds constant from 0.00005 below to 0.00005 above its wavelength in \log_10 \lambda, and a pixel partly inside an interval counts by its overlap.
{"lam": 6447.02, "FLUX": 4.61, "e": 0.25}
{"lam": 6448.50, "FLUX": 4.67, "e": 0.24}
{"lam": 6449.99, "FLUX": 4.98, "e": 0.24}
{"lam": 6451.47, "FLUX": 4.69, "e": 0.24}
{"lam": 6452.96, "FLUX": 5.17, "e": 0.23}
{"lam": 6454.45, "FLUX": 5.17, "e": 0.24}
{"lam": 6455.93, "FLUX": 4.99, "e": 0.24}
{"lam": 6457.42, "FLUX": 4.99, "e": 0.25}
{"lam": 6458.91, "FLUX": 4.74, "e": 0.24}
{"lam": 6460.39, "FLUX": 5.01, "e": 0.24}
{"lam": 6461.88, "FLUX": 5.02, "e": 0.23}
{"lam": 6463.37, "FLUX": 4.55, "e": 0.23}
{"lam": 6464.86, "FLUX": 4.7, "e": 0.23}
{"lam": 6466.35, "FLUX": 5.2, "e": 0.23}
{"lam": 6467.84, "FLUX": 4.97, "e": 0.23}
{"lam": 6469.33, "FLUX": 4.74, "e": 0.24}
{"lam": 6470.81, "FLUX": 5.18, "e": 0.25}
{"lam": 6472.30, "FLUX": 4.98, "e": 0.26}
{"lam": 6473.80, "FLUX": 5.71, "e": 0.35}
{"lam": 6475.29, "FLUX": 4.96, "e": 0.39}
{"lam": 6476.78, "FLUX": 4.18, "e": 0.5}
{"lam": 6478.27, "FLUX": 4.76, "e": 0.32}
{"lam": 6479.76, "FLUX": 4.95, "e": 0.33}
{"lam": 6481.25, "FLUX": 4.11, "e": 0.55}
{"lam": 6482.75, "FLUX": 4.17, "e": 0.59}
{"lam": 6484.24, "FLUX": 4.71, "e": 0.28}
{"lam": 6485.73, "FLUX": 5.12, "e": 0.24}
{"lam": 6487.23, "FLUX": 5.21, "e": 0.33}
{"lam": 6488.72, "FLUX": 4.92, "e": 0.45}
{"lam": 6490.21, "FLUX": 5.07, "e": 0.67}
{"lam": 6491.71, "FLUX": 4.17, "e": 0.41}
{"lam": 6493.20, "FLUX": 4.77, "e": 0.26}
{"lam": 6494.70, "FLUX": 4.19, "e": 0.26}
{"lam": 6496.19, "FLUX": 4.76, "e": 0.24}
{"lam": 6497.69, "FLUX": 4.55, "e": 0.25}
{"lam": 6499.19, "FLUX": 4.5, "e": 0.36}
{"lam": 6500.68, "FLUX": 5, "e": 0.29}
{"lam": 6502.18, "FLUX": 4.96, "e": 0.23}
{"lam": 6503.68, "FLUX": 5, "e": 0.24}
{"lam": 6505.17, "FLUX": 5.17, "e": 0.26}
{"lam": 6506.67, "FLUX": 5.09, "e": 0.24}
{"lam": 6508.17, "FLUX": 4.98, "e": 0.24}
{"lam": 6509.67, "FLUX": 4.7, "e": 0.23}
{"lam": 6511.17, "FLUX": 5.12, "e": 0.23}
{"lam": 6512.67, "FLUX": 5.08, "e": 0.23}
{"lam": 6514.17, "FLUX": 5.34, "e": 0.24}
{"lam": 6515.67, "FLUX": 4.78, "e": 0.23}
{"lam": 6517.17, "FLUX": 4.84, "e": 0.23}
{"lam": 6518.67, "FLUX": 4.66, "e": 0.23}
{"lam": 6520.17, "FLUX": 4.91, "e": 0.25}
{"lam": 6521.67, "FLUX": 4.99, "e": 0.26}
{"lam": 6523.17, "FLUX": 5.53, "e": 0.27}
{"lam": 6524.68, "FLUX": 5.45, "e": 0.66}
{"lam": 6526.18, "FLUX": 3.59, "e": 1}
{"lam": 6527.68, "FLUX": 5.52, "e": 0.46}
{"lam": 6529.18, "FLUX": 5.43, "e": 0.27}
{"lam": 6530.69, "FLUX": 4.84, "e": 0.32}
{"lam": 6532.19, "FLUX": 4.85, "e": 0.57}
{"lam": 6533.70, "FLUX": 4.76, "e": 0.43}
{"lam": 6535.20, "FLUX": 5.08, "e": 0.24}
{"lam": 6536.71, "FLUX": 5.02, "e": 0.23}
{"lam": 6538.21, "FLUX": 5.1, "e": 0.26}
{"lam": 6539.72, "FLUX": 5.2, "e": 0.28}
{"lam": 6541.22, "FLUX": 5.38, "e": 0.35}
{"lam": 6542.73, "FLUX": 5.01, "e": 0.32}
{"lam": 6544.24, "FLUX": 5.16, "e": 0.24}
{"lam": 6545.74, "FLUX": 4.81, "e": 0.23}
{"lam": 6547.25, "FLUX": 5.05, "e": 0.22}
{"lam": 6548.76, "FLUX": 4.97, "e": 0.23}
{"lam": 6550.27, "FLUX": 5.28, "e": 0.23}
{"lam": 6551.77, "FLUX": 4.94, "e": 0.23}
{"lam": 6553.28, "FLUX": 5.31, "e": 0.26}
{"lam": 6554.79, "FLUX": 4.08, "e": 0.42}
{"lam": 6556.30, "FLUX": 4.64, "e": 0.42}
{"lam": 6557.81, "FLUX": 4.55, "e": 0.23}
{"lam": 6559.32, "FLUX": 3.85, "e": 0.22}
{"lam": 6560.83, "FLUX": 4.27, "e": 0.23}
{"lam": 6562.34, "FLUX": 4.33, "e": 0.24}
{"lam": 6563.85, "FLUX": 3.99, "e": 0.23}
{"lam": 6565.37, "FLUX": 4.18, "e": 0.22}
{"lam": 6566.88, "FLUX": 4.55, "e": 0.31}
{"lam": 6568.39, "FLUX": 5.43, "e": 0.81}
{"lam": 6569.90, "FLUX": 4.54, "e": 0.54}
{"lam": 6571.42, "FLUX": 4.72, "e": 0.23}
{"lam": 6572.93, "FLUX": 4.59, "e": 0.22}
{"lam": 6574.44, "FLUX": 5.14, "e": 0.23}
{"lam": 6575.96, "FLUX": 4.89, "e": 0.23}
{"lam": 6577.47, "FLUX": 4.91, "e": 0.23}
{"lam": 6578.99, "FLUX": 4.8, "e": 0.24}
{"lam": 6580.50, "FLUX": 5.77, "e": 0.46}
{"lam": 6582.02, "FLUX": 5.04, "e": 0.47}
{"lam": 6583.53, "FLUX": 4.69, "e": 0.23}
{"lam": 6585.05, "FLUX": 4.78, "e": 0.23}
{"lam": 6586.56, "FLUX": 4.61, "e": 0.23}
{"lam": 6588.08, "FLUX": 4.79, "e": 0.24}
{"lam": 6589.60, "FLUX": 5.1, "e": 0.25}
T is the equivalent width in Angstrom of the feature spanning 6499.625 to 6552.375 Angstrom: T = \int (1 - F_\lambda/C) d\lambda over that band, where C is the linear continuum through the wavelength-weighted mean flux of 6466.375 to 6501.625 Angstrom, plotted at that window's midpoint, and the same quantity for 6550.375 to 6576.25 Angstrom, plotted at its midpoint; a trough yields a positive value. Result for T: -3.72 Angstrom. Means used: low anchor 4.78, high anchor 4.6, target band 5.01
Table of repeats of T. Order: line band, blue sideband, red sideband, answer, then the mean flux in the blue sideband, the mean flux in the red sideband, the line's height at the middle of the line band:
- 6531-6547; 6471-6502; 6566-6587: -0.7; 4.75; 4.89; 4.83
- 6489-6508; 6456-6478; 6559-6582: 0.3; 4.92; 4.69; 4.85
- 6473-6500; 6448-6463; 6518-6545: 1.4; 4.94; 5.03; 4.97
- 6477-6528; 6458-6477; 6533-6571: 0.4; 4.94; 4.78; 4.87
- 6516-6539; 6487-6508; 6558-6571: -1.7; 4.81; 4.41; 4.63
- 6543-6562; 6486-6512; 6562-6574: -0.5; 4.84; 4.56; 4.63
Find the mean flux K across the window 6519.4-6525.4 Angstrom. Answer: 5.21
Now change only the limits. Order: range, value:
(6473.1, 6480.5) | 4.91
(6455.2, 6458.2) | 4.98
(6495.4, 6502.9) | 4.75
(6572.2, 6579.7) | 4.87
